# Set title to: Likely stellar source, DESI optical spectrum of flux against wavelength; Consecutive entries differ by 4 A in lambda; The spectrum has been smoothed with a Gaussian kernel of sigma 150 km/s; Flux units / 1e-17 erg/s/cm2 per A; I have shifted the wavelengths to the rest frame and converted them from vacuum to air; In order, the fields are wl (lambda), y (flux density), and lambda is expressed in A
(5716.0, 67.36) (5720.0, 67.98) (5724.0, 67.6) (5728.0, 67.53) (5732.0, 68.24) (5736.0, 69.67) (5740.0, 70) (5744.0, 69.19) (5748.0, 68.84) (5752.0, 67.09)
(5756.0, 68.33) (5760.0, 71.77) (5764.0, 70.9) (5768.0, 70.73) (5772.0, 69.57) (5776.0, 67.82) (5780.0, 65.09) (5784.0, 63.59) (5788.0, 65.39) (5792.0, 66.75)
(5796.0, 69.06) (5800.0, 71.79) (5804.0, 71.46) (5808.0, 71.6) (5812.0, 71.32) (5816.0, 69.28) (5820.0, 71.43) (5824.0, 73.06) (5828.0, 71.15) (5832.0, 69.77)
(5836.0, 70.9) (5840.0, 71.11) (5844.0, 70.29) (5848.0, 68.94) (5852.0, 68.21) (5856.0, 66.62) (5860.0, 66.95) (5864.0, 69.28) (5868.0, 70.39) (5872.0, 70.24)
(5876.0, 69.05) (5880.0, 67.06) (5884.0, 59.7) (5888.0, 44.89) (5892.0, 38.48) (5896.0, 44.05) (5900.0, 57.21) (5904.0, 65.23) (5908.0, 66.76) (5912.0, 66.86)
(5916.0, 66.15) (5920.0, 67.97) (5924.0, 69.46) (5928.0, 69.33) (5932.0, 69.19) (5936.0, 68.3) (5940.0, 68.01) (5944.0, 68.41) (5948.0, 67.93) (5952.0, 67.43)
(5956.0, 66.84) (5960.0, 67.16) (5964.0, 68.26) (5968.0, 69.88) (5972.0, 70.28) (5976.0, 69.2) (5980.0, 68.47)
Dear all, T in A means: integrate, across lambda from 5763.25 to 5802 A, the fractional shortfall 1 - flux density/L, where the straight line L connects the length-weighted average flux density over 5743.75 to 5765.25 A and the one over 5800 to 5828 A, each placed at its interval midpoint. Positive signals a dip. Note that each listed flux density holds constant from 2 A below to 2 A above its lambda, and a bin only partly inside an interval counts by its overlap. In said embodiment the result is 1.3 A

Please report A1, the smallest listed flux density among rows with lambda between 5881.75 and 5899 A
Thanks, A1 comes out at 38.48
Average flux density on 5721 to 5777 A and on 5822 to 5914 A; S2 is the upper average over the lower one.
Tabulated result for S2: 0.94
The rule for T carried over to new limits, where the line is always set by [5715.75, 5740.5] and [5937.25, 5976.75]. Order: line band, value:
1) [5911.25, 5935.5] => 0.03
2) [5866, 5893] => 2.98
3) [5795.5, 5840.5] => -1.81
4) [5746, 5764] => -0.24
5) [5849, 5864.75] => 0.14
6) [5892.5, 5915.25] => 3.12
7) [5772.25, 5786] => 0.46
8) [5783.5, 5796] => 0.41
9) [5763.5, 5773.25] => -0.30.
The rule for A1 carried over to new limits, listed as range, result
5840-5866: 66.62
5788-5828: 65.39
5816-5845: 69.28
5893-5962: 44.05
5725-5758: 67.09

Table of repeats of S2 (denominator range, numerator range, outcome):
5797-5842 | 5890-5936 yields 0.87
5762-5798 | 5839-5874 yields 1.02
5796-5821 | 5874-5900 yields 0.76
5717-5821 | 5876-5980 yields 0.93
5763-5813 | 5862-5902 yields 0.86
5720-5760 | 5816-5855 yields 1.03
